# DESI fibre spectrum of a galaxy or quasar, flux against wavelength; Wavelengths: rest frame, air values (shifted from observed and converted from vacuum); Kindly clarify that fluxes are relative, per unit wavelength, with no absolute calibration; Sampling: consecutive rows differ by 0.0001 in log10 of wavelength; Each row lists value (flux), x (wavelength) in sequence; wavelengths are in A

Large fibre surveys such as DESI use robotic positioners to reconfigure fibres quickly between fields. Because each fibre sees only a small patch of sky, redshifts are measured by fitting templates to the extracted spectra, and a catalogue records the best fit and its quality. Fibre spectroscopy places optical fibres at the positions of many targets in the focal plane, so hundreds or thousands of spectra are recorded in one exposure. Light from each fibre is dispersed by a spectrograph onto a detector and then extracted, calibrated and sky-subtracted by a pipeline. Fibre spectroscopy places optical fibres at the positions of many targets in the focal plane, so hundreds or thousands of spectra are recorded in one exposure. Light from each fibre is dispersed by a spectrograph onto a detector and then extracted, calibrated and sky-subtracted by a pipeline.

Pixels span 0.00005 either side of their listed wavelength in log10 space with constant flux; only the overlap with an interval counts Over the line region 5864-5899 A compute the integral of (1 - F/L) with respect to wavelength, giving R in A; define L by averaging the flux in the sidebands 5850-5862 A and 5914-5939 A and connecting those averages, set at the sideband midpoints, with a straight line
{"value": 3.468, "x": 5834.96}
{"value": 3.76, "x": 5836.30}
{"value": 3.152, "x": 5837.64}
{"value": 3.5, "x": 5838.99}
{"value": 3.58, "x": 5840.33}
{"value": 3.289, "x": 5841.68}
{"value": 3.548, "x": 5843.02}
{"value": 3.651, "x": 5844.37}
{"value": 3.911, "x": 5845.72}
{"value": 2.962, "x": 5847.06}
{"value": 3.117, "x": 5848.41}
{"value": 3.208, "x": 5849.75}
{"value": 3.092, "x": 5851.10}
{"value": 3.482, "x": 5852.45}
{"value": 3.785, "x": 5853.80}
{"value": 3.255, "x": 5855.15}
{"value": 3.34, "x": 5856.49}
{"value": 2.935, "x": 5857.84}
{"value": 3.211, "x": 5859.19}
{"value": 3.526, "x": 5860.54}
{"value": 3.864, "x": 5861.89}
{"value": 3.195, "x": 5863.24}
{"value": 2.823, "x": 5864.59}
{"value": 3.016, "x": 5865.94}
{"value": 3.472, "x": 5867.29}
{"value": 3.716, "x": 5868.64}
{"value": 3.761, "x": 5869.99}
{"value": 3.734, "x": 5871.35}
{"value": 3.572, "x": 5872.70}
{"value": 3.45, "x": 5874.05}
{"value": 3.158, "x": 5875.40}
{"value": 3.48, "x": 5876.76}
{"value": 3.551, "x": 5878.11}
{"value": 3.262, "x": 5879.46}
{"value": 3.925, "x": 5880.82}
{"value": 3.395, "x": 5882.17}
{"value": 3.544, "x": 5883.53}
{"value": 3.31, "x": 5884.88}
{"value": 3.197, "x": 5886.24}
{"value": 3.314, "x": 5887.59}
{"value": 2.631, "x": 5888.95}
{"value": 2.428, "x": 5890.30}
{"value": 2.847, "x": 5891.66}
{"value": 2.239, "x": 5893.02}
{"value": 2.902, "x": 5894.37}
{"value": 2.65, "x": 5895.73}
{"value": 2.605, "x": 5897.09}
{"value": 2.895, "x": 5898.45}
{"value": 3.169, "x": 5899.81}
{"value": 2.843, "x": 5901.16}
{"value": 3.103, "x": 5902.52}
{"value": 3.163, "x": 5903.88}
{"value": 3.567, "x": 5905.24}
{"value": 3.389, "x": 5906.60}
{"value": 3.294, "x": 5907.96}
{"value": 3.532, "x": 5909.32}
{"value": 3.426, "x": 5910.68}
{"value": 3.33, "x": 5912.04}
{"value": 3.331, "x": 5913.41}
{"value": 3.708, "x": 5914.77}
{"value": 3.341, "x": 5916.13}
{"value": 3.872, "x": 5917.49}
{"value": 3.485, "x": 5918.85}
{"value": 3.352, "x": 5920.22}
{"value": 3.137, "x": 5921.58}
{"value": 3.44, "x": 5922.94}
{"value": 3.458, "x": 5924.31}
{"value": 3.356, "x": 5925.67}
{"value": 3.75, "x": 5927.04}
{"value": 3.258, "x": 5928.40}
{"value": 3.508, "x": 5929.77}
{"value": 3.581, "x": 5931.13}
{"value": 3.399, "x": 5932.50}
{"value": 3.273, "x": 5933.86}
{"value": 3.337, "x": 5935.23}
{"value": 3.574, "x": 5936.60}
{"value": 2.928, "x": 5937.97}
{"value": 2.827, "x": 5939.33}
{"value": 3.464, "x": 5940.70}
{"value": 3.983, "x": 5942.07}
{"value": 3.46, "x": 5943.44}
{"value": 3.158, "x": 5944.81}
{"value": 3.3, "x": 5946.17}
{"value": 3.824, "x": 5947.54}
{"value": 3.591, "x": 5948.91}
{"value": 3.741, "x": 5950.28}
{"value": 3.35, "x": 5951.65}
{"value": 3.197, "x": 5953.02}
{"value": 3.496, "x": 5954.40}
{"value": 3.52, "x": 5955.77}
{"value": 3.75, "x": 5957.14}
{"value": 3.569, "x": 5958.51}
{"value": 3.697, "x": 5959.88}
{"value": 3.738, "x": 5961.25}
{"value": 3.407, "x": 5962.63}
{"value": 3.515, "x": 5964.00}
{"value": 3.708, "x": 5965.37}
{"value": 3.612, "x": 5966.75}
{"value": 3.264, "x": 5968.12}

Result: 2.0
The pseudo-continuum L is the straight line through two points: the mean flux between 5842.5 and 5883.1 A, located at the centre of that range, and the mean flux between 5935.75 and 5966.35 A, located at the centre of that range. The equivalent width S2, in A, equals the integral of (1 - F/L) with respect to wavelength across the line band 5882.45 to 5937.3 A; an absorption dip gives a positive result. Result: 3.4 A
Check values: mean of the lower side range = 3.41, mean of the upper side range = 3.49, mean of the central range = 3.24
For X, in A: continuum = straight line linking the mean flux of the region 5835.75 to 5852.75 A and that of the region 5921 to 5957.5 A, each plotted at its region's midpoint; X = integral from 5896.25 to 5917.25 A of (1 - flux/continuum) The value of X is 1.0 A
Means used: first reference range 3.4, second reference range 3.43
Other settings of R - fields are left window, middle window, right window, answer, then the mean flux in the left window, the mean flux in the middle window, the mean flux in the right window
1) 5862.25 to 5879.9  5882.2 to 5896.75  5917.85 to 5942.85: 2.1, 3.41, 2.92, 3.4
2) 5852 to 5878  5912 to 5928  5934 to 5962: -0.1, 3.41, 3.46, 3.47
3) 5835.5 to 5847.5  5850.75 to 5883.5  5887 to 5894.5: -3.7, 3.49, 3.42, 2.71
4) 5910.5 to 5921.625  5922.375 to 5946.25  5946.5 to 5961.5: 0.8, 3.46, 3.39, 3.58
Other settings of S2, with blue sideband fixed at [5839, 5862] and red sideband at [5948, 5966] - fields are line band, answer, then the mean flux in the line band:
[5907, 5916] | 0.2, 3.43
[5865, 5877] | -0.2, 3.47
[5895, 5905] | 1.5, 2.95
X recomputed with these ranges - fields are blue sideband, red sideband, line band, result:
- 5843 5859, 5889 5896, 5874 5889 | -3.0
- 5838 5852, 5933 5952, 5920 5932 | -0.1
